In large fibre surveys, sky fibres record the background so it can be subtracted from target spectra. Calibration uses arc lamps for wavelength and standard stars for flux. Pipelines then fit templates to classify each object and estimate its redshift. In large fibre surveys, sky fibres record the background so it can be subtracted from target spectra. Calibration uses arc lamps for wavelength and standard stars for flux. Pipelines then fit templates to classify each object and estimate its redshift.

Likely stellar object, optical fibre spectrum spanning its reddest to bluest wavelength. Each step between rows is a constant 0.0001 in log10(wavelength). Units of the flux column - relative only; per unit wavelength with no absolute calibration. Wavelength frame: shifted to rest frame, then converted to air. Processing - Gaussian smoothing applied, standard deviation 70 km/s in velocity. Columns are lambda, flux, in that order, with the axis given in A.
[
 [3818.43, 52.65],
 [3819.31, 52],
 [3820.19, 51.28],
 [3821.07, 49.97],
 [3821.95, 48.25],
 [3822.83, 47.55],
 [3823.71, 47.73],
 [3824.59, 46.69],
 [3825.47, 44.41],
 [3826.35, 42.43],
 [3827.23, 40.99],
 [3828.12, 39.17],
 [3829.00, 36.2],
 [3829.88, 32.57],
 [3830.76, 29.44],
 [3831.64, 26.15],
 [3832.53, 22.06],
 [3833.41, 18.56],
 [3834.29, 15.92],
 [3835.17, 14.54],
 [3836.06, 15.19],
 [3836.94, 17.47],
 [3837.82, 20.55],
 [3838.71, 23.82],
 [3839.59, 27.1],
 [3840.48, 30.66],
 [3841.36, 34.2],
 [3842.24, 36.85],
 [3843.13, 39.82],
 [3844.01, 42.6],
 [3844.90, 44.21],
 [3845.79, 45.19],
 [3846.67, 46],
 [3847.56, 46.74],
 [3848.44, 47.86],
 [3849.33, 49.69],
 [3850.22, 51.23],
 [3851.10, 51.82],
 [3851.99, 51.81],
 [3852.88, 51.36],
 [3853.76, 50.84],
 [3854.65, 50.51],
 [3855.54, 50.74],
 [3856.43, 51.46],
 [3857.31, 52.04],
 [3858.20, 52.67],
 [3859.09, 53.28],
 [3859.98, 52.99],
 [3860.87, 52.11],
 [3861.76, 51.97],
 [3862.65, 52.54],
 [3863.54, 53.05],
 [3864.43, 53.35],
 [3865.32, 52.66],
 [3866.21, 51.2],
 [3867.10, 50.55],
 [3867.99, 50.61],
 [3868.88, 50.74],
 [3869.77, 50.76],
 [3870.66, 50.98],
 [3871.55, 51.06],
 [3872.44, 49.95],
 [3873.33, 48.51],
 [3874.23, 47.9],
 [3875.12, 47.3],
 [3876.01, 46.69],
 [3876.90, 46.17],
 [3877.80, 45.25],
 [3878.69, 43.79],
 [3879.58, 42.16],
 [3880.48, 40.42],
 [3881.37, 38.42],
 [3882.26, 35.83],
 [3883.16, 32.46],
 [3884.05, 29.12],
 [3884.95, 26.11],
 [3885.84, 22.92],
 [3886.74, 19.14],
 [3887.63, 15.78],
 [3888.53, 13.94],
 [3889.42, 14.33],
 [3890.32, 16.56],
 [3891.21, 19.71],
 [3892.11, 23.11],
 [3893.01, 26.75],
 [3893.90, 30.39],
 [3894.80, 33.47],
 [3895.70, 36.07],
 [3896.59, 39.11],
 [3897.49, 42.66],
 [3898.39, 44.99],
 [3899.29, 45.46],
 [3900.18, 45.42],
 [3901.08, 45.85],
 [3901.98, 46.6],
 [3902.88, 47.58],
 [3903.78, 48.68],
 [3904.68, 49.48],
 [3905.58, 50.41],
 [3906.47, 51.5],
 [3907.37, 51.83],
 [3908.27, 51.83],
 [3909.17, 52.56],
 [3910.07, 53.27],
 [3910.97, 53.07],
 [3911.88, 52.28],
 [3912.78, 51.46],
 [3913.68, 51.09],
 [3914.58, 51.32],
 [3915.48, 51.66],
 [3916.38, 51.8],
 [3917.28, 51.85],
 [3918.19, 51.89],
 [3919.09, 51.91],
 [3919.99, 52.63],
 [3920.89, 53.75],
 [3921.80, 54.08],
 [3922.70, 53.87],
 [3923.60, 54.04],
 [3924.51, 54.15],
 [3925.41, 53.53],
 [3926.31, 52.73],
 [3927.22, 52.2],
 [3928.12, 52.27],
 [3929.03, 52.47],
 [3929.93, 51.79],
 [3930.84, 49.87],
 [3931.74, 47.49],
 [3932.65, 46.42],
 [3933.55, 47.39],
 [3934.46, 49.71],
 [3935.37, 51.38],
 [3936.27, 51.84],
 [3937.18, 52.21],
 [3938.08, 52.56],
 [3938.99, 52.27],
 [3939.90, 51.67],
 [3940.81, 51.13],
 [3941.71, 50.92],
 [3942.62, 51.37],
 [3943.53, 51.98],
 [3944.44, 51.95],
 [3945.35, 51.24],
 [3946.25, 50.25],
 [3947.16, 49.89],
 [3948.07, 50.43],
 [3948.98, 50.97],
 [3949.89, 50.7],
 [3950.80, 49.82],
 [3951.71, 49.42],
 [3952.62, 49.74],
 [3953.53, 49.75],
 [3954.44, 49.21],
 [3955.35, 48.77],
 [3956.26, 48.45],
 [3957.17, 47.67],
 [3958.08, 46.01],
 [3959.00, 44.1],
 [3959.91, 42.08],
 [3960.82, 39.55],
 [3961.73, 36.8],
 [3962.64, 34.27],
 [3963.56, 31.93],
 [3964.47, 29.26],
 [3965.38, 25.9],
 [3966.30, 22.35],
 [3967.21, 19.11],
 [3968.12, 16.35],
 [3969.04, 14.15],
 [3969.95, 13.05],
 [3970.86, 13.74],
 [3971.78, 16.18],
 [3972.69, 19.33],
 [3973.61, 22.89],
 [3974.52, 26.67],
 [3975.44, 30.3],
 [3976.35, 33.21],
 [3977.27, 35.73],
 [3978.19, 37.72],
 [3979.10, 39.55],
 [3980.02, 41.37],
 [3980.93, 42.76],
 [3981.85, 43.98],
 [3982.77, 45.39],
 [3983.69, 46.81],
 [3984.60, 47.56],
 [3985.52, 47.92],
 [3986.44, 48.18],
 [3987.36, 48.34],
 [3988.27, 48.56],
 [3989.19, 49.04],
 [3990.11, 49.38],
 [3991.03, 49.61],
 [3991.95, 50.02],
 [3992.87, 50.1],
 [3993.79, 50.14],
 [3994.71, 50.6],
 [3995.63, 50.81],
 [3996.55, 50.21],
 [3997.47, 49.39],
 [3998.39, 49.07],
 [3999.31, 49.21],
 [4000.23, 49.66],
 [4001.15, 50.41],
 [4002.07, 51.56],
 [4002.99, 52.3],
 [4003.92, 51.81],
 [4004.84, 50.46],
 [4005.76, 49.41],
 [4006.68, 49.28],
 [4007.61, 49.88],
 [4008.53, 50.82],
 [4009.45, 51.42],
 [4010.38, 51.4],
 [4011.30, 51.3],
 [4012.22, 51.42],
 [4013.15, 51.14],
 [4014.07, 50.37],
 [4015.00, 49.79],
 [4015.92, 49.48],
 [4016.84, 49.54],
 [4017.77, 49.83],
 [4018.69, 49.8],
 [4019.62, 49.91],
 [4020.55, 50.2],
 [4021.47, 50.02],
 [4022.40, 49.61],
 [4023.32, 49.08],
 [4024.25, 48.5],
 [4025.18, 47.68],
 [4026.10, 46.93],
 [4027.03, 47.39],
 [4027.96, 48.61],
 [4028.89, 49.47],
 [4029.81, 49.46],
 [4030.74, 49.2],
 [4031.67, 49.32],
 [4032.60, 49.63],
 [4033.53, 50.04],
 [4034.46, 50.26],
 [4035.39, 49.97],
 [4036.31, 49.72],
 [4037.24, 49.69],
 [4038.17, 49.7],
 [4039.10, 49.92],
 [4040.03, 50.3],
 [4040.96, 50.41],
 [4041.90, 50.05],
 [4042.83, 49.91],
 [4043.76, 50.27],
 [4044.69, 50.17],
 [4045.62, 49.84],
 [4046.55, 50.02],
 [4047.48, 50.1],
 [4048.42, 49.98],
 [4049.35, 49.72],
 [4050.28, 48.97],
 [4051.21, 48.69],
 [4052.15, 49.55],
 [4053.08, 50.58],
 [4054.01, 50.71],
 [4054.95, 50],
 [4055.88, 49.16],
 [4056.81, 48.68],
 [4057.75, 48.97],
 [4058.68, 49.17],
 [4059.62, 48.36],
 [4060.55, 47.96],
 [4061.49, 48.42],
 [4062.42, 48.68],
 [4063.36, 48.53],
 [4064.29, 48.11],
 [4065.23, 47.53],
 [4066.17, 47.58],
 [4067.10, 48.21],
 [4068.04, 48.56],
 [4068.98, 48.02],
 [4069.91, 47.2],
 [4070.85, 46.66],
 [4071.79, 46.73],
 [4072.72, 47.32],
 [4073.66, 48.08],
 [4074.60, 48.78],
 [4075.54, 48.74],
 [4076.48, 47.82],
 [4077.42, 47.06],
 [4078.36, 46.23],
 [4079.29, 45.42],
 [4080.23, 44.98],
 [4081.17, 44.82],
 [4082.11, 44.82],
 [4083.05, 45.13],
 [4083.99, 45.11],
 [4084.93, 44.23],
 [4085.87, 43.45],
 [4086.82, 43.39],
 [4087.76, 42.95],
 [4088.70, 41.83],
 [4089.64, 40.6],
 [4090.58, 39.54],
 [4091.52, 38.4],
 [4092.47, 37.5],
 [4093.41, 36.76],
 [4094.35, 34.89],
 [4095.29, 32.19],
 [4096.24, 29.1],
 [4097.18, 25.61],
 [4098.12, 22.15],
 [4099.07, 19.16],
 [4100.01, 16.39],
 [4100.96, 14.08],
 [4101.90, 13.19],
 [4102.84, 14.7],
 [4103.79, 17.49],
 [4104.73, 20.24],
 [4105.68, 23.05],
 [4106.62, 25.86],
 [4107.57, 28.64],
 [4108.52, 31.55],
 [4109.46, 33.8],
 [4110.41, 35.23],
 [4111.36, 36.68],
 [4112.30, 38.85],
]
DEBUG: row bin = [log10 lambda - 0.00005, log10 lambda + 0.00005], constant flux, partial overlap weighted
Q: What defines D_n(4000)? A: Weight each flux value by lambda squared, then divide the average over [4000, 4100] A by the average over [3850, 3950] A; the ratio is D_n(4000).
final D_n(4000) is 1.1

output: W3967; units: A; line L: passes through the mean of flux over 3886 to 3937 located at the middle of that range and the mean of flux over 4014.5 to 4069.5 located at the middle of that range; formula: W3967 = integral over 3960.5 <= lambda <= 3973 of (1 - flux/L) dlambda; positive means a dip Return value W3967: 6.2 A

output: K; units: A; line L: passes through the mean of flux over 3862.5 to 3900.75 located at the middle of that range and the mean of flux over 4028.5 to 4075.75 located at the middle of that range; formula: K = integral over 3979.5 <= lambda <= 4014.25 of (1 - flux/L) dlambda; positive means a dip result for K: -2.6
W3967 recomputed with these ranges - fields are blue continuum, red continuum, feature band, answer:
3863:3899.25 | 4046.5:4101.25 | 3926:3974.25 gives -2.7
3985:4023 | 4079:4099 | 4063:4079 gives -2.6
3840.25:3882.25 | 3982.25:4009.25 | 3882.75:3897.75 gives 7.0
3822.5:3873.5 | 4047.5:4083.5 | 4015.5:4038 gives -1.1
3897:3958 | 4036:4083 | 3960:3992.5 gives 9.7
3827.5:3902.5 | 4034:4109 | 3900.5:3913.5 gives -3.4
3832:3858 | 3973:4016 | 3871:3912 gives 1.4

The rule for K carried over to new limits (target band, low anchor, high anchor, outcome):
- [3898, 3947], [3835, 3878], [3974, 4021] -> -5.0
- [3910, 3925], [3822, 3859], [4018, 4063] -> -3.3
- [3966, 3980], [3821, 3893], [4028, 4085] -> 6.3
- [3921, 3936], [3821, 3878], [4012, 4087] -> -2.1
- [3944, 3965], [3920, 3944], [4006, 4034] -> 2.3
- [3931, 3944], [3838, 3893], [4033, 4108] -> -2.6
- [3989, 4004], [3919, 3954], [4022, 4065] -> 0.0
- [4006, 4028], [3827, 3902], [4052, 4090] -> -2.3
